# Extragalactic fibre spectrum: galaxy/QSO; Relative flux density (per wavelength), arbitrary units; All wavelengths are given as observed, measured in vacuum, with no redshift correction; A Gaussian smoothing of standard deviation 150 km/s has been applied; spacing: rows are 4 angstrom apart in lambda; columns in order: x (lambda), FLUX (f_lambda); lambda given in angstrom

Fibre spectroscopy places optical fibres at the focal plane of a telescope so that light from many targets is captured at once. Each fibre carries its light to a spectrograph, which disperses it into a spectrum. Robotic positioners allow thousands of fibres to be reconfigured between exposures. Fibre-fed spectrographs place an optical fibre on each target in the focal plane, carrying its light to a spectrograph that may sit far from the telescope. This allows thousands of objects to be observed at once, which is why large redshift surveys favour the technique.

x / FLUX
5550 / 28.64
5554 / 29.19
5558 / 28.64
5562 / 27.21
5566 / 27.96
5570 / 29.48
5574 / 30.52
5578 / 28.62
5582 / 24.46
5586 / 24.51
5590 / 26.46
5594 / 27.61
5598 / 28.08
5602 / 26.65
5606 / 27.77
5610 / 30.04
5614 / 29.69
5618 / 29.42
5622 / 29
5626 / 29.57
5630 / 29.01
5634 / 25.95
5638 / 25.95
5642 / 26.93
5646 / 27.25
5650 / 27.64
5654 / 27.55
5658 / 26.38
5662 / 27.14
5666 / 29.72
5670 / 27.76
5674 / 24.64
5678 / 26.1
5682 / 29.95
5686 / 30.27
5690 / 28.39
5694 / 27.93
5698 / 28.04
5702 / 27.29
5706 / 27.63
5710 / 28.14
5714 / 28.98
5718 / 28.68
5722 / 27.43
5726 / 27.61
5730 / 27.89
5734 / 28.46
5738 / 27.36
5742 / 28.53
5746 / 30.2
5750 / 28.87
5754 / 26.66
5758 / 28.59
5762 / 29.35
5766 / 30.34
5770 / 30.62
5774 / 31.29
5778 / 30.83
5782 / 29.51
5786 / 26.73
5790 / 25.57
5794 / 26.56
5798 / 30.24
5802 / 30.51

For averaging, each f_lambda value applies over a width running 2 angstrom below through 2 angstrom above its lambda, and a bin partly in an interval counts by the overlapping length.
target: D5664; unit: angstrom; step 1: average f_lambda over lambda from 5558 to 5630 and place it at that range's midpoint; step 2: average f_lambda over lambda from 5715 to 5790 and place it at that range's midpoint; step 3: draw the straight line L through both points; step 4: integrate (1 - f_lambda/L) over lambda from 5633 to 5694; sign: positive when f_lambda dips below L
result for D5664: 1.9 angstrom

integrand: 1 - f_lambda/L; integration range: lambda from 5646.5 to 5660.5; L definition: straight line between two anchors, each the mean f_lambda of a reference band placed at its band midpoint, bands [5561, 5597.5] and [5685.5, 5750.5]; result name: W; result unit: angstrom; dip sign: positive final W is 0.4 angstrom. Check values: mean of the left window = 27.5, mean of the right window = 28.3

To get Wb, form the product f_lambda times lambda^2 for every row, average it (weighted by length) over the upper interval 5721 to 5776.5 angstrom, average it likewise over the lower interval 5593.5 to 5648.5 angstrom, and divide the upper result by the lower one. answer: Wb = 1.07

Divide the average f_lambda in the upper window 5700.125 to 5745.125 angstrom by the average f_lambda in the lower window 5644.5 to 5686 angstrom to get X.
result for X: 1.02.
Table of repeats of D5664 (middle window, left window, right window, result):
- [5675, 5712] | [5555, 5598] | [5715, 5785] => 0.5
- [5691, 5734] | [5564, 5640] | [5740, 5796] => 0.8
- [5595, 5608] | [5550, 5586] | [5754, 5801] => 0.3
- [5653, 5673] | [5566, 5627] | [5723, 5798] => 0.5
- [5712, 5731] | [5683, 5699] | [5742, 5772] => 0.5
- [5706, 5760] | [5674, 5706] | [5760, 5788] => 1.3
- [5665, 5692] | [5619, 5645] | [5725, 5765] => 0.0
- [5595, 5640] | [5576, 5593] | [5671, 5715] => -2.7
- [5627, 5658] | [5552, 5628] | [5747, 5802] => 1.3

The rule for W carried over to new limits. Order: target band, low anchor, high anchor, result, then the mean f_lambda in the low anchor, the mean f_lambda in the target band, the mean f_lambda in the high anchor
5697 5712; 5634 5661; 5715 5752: 0.05 angstrom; 26.9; 27.8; 28.4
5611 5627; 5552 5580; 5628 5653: -1.06 angstrom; 28.8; 29.4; 27.1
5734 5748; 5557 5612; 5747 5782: 0.32 angstrom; 27.7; 28.7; 29.6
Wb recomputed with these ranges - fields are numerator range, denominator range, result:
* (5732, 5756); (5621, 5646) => 1.07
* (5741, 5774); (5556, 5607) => 1.13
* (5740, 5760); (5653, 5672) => 1.06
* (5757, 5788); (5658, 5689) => 1.10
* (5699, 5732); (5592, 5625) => 1.02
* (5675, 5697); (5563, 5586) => 1.06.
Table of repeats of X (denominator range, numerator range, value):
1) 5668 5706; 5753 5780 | 1.07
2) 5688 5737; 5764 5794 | 1.04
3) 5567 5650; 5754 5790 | 1.05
